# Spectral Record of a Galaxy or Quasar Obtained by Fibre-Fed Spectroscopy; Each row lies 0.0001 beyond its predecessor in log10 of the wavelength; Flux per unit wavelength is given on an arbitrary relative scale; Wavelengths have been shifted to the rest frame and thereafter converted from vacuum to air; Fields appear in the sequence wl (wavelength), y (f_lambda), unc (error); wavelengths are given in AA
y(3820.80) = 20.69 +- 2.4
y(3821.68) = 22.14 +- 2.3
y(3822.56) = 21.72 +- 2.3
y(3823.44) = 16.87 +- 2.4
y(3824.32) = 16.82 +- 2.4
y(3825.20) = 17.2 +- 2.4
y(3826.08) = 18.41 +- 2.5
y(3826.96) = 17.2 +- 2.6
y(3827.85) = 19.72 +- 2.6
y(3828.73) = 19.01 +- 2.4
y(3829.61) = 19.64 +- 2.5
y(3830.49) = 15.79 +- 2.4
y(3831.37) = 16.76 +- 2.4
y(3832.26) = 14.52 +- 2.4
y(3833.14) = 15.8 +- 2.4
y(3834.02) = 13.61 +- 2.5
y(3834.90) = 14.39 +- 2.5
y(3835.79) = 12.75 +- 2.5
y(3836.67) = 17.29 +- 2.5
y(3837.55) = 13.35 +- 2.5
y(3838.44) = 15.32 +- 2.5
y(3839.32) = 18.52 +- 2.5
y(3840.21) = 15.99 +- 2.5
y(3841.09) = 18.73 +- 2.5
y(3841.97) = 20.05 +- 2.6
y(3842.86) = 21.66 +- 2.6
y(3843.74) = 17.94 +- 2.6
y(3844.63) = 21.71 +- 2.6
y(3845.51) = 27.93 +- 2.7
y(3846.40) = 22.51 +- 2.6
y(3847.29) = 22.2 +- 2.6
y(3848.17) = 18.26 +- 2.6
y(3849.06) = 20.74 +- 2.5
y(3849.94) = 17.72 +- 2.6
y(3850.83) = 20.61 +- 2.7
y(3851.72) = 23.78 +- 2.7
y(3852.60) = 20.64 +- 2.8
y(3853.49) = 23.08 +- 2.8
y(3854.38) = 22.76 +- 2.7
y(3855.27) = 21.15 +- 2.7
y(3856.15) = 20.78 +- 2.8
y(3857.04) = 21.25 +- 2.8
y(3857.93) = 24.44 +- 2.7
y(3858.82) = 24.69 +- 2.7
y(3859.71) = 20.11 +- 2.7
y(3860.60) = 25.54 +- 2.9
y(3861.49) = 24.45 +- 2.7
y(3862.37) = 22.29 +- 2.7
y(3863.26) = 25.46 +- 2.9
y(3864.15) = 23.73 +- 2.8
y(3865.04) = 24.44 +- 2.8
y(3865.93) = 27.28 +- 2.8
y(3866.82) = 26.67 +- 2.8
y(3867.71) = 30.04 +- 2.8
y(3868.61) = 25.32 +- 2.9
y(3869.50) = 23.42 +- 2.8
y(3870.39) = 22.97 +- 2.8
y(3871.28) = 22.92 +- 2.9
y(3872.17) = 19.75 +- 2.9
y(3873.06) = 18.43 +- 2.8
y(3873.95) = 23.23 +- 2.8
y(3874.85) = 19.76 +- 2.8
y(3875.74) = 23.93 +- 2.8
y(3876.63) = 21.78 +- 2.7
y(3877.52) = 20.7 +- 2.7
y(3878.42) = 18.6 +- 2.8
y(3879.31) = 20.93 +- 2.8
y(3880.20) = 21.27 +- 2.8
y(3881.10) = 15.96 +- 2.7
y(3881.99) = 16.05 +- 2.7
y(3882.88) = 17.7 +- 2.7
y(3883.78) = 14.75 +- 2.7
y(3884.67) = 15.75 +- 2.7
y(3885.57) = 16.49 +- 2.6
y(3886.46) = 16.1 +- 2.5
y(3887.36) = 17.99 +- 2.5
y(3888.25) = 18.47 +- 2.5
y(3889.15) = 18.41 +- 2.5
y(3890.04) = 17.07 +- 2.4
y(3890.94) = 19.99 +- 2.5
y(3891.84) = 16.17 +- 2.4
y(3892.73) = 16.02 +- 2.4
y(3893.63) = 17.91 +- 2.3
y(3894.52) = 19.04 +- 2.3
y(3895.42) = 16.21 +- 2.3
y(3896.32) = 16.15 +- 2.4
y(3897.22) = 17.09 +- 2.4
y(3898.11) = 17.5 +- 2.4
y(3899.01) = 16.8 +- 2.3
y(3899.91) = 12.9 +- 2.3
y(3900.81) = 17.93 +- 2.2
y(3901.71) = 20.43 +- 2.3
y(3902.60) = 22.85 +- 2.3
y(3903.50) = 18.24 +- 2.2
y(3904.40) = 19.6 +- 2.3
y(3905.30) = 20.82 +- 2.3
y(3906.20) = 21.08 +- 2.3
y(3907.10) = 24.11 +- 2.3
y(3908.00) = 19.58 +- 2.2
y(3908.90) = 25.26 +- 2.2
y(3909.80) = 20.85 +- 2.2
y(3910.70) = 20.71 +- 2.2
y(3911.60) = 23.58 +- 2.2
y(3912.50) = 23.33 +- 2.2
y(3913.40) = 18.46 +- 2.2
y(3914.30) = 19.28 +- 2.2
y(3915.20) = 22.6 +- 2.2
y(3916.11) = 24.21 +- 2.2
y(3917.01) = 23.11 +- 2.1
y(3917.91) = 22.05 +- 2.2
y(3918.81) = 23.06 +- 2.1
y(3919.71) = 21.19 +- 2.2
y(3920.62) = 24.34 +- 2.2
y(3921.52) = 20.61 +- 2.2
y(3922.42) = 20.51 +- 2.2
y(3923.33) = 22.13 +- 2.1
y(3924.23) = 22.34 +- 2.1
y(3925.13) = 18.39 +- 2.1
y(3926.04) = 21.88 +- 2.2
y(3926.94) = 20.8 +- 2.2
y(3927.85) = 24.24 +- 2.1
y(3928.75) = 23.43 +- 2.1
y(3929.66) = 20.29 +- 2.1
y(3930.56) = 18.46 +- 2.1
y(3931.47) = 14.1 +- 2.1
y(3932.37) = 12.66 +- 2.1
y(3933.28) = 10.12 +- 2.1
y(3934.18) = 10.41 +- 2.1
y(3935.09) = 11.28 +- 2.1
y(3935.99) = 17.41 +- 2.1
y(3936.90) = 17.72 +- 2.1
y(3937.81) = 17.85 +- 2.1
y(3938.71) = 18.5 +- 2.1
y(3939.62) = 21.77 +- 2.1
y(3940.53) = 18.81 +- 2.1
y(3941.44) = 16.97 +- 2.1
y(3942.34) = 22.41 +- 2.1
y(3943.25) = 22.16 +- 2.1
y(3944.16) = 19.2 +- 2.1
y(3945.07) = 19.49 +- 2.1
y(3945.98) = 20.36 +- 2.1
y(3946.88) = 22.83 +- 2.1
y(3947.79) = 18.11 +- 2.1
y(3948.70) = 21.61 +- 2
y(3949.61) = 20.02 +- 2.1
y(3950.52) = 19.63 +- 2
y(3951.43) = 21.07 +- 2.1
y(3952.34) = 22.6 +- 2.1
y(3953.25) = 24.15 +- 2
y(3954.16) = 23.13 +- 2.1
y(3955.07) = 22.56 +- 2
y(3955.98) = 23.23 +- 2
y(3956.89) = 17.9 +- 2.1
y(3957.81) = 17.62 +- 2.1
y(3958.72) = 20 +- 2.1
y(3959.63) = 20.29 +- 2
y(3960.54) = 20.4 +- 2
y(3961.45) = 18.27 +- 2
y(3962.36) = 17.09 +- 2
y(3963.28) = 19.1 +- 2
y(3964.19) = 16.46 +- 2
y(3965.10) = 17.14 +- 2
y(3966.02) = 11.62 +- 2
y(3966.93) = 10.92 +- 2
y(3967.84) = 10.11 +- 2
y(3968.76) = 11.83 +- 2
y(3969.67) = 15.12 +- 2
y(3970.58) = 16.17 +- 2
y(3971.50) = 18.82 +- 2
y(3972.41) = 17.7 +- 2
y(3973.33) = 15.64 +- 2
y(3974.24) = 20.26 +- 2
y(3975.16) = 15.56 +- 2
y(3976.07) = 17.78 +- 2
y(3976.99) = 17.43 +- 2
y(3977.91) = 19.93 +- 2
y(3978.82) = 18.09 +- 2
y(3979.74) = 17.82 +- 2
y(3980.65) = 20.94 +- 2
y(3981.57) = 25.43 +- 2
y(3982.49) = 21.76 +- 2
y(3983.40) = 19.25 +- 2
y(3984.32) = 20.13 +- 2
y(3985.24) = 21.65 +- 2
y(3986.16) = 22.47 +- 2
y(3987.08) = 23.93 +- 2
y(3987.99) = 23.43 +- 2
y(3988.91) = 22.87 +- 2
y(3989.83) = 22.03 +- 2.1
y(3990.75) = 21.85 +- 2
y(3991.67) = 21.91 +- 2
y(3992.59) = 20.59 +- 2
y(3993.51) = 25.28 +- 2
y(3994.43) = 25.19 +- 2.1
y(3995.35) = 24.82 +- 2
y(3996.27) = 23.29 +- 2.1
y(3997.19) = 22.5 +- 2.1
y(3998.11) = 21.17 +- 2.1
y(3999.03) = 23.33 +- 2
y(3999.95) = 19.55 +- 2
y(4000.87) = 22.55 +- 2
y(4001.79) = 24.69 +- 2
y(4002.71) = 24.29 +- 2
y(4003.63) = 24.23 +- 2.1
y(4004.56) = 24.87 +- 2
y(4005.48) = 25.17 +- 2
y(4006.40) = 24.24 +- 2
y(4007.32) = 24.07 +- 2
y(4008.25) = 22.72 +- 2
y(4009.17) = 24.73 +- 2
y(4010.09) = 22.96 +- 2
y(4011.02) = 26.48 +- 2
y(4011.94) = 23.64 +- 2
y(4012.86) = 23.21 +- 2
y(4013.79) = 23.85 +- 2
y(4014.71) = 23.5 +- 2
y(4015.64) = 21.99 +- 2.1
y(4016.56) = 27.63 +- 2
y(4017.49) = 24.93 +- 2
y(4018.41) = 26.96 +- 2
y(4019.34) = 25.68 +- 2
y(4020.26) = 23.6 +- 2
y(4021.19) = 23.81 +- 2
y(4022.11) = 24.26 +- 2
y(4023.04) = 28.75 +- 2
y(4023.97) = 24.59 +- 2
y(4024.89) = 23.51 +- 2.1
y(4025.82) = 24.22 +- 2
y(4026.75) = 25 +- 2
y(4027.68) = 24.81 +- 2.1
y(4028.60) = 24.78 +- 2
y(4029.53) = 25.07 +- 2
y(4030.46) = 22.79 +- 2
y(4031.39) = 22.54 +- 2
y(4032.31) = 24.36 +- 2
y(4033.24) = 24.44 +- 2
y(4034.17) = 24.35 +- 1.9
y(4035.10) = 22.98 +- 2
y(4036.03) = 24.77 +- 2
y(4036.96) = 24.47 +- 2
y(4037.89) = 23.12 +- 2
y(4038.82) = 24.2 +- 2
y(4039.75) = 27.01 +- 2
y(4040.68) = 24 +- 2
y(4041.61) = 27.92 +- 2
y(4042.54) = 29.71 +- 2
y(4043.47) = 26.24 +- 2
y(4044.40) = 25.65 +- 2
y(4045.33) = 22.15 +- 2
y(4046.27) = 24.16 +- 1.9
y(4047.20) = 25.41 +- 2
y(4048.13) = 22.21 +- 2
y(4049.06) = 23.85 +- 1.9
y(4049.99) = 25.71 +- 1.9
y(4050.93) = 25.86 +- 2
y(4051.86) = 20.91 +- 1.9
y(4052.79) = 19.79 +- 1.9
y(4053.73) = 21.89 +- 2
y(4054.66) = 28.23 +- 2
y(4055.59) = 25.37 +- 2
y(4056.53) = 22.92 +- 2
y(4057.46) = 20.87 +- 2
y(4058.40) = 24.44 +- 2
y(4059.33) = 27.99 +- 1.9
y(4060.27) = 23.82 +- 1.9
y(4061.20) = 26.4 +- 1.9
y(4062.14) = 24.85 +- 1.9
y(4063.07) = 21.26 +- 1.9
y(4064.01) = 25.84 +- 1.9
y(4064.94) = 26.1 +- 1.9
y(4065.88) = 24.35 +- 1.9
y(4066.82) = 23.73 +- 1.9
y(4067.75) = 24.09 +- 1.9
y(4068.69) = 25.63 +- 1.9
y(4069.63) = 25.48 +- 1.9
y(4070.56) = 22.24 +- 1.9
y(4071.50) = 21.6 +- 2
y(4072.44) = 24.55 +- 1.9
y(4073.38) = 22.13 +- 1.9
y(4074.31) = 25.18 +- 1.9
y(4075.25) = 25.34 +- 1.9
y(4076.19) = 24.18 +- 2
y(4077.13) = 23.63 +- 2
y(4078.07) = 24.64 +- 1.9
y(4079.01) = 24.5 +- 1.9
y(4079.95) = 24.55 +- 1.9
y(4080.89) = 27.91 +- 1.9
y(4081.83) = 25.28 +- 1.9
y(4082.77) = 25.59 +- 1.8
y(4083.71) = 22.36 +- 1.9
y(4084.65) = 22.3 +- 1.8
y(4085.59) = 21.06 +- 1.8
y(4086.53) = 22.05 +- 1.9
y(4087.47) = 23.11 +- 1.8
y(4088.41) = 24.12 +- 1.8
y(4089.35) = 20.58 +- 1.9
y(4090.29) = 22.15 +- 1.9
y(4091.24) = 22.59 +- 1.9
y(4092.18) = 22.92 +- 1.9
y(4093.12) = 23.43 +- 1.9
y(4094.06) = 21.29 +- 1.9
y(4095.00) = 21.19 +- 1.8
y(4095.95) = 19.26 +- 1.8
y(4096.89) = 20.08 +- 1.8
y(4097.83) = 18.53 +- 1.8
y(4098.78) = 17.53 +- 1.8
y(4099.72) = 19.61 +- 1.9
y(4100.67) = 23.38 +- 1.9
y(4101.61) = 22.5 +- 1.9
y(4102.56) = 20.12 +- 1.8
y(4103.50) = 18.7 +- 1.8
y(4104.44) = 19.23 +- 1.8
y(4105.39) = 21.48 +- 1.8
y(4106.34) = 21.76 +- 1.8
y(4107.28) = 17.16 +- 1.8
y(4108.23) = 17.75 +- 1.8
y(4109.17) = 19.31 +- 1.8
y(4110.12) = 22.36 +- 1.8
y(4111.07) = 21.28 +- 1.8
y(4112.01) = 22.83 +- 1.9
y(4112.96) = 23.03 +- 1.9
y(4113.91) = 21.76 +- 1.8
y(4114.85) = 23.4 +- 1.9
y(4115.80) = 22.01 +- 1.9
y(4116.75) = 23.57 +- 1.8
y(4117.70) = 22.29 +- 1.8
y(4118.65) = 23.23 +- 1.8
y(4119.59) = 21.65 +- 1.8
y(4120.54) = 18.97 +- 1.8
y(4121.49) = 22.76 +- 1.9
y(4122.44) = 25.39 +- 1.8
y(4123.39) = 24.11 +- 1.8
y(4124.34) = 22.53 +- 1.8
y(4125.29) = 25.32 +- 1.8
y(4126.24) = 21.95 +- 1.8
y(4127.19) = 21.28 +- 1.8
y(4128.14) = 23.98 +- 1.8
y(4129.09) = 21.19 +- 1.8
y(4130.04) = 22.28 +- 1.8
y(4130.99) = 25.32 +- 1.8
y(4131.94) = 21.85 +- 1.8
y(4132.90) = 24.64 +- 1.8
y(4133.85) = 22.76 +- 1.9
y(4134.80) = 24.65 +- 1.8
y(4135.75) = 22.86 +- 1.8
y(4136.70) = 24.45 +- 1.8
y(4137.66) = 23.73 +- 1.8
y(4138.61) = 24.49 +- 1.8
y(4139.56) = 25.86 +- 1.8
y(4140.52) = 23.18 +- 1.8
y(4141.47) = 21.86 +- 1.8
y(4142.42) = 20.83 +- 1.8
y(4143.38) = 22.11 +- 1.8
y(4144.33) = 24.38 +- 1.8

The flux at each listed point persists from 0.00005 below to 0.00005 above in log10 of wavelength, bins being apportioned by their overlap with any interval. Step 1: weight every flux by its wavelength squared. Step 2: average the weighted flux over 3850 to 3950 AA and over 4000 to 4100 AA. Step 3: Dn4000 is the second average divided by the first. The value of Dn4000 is 1.27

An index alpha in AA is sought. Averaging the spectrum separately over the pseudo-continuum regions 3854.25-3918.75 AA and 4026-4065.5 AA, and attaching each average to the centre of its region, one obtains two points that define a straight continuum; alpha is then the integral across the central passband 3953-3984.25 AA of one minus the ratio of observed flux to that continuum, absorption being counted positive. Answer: 6.1 AA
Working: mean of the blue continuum 20.6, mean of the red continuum 24.5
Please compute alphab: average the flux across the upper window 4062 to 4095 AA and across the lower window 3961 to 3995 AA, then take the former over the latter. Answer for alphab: 1.25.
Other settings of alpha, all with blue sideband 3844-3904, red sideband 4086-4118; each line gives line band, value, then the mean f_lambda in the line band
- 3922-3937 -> 1.95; 18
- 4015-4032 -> -3.00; 24.7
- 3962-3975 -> 3.29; 15.6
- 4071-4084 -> -1.99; 24.4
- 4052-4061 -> -1.19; 23.9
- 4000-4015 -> -2.15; 24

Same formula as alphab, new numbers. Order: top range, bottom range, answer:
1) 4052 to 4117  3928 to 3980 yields 1.25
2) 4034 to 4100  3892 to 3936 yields 1.22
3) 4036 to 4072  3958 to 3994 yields 1.29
